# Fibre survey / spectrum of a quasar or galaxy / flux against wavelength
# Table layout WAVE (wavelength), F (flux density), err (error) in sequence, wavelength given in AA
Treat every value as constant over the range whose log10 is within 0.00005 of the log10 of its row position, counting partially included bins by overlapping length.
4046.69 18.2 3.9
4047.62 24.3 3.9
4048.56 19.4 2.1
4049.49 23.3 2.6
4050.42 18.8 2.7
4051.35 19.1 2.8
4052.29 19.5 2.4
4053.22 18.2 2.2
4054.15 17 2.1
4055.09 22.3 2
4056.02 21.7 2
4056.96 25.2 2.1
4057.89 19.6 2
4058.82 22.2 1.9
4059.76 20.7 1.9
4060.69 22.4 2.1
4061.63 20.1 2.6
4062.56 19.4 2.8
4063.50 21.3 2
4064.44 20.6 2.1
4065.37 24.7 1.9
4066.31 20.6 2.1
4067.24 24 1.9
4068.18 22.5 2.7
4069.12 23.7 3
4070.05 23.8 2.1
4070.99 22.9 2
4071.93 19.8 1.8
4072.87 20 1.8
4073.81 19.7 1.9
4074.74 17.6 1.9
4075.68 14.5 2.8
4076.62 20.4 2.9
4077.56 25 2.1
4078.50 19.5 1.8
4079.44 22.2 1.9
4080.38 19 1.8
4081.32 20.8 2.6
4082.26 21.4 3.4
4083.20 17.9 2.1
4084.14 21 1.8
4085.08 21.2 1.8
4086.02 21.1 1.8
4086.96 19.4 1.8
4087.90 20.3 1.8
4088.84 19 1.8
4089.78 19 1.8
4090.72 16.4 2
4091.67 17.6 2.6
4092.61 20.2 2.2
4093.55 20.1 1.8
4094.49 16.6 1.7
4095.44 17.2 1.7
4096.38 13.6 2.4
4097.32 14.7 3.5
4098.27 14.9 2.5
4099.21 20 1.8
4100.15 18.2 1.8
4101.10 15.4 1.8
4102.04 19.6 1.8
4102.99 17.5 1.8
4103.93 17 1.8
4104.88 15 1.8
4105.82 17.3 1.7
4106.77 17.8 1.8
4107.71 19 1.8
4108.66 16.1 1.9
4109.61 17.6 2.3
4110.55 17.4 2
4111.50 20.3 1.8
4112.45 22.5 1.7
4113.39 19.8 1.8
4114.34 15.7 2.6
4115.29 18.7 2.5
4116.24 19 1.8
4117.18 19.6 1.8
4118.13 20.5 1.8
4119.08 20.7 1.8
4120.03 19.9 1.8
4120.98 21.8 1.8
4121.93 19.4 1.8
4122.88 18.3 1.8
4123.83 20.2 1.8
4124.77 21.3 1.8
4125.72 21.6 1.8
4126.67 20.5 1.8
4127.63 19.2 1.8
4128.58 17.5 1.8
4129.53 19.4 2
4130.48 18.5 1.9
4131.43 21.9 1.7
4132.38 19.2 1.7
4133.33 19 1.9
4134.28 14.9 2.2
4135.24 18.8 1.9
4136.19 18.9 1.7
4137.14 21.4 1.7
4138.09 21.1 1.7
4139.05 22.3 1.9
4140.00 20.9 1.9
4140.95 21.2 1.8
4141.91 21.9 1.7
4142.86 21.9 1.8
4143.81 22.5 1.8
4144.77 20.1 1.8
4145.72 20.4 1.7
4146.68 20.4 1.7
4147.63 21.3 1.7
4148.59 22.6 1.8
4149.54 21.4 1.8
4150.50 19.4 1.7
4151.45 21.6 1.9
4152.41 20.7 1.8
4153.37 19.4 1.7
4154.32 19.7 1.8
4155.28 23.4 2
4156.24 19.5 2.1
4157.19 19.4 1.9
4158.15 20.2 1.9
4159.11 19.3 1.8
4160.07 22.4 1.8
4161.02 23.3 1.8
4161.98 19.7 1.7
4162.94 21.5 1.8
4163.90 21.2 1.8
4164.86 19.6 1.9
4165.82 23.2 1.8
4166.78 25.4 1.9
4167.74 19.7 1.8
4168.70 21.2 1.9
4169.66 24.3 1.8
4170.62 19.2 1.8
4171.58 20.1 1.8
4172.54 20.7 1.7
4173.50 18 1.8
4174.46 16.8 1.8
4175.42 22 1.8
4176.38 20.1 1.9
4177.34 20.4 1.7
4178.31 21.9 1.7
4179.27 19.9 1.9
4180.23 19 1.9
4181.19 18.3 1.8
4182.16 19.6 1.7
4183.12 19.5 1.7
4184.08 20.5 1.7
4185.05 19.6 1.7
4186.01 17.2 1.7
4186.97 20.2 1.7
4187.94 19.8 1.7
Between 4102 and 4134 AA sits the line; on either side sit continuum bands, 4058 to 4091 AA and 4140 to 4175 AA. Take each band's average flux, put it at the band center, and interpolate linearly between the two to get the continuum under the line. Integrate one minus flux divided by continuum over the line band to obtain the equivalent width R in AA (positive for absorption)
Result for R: 2.7 AA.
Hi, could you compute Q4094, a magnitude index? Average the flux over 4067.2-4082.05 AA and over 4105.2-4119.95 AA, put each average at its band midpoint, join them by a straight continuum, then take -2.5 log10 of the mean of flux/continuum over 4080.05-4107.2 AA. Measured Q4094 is 0.09 mag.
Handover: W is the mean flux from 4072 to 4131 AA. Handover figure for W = 18.9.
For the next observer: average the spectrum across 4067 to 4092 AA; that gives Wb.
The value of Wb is 20.3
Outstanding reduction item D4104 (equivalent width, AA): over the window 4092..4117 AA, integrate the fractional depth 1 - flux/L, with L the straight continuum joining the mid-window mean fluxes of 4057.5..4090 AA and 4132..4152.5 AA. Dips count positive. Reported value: 3.5 AA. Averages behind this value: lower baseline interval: 20.8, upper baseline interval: 20.5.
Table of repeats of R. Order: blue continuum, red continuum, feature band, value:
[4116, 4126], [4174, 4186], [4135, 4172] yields -2.1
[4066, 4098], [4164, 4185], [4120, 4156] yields -0.4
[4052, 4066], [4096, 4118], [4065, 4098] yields -0.6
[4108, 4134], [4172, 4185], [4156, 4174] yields -1.2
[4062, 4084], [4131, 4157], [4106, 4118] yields 1.2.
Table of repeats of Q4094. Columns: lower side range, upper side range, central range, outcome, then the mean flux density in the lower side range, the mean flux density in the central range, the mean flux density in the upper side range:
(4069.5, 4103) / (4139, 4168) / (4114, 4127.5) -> 0.02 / 19.1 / 19.8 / 21.1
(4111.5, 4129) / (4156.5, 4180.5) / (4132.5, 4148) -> -0.01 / 19.8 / 20.4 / 20.7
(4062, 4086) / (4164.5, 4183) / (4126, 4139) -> 0.07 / 20.9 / 19.4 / 20.5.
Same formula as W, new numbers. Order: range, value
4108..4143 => 19.7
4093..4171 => 19.7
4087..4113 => 17.8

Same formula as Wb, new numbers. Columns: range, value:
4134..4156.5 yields 20.7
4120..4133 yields 19.9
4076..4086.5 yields 20.8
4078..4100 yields 18.8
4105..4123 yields 19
